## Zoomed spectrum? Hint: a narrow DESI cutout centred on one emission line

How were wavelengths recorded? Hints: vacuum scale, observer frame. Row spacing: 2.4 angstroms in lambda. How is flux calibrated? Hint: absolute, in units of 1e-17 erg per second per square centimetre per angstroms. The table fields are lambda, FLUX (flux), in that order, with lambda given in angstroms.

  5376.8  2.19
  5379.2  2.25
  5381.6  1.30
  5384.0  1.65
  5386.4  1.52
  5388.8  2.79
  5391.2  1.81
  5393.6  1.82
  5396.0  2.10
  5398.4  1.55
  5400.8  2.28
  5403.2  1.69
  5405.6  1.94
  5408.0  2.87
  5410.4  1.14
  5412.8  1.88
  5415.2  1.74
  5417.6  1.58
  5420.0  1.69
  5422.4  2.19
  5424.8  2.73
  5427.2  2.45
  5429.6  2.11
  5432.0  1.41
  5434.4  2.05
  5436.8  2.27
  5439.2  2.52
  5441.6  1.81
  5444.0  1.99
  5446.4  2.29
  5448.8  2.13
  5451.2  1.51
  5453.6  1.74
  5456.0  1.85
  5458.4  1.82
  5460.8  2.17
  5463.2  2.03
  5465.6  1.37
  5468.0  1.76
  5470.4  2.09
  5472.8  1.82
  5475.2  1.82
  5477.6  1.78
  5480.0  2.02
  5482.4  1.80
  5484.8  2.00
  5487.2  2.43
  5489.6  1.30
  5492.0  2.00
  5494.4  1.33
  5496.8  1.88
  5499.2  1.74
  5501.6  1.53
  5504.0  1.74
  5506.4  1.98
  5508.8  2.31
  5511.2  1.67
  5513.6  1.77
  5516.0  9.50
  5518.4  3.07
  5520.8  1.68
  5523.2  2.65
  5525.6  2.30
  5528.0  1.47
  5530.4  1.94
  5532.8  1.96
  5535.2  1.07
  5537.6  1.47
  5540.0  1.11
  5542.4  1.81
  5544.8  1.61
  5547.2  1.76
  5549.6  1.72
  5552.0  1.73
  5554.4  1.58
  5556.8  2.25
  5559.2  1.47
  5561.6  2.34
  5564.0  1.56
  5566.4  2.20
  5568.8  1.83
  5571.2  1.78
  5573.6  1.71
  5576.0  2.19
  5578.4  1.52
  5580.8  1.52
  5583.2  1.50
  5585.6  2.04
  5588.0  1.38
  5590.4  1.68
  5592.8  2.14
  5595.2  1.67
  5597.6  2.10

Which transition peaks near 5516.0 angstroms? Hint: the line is H-beta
